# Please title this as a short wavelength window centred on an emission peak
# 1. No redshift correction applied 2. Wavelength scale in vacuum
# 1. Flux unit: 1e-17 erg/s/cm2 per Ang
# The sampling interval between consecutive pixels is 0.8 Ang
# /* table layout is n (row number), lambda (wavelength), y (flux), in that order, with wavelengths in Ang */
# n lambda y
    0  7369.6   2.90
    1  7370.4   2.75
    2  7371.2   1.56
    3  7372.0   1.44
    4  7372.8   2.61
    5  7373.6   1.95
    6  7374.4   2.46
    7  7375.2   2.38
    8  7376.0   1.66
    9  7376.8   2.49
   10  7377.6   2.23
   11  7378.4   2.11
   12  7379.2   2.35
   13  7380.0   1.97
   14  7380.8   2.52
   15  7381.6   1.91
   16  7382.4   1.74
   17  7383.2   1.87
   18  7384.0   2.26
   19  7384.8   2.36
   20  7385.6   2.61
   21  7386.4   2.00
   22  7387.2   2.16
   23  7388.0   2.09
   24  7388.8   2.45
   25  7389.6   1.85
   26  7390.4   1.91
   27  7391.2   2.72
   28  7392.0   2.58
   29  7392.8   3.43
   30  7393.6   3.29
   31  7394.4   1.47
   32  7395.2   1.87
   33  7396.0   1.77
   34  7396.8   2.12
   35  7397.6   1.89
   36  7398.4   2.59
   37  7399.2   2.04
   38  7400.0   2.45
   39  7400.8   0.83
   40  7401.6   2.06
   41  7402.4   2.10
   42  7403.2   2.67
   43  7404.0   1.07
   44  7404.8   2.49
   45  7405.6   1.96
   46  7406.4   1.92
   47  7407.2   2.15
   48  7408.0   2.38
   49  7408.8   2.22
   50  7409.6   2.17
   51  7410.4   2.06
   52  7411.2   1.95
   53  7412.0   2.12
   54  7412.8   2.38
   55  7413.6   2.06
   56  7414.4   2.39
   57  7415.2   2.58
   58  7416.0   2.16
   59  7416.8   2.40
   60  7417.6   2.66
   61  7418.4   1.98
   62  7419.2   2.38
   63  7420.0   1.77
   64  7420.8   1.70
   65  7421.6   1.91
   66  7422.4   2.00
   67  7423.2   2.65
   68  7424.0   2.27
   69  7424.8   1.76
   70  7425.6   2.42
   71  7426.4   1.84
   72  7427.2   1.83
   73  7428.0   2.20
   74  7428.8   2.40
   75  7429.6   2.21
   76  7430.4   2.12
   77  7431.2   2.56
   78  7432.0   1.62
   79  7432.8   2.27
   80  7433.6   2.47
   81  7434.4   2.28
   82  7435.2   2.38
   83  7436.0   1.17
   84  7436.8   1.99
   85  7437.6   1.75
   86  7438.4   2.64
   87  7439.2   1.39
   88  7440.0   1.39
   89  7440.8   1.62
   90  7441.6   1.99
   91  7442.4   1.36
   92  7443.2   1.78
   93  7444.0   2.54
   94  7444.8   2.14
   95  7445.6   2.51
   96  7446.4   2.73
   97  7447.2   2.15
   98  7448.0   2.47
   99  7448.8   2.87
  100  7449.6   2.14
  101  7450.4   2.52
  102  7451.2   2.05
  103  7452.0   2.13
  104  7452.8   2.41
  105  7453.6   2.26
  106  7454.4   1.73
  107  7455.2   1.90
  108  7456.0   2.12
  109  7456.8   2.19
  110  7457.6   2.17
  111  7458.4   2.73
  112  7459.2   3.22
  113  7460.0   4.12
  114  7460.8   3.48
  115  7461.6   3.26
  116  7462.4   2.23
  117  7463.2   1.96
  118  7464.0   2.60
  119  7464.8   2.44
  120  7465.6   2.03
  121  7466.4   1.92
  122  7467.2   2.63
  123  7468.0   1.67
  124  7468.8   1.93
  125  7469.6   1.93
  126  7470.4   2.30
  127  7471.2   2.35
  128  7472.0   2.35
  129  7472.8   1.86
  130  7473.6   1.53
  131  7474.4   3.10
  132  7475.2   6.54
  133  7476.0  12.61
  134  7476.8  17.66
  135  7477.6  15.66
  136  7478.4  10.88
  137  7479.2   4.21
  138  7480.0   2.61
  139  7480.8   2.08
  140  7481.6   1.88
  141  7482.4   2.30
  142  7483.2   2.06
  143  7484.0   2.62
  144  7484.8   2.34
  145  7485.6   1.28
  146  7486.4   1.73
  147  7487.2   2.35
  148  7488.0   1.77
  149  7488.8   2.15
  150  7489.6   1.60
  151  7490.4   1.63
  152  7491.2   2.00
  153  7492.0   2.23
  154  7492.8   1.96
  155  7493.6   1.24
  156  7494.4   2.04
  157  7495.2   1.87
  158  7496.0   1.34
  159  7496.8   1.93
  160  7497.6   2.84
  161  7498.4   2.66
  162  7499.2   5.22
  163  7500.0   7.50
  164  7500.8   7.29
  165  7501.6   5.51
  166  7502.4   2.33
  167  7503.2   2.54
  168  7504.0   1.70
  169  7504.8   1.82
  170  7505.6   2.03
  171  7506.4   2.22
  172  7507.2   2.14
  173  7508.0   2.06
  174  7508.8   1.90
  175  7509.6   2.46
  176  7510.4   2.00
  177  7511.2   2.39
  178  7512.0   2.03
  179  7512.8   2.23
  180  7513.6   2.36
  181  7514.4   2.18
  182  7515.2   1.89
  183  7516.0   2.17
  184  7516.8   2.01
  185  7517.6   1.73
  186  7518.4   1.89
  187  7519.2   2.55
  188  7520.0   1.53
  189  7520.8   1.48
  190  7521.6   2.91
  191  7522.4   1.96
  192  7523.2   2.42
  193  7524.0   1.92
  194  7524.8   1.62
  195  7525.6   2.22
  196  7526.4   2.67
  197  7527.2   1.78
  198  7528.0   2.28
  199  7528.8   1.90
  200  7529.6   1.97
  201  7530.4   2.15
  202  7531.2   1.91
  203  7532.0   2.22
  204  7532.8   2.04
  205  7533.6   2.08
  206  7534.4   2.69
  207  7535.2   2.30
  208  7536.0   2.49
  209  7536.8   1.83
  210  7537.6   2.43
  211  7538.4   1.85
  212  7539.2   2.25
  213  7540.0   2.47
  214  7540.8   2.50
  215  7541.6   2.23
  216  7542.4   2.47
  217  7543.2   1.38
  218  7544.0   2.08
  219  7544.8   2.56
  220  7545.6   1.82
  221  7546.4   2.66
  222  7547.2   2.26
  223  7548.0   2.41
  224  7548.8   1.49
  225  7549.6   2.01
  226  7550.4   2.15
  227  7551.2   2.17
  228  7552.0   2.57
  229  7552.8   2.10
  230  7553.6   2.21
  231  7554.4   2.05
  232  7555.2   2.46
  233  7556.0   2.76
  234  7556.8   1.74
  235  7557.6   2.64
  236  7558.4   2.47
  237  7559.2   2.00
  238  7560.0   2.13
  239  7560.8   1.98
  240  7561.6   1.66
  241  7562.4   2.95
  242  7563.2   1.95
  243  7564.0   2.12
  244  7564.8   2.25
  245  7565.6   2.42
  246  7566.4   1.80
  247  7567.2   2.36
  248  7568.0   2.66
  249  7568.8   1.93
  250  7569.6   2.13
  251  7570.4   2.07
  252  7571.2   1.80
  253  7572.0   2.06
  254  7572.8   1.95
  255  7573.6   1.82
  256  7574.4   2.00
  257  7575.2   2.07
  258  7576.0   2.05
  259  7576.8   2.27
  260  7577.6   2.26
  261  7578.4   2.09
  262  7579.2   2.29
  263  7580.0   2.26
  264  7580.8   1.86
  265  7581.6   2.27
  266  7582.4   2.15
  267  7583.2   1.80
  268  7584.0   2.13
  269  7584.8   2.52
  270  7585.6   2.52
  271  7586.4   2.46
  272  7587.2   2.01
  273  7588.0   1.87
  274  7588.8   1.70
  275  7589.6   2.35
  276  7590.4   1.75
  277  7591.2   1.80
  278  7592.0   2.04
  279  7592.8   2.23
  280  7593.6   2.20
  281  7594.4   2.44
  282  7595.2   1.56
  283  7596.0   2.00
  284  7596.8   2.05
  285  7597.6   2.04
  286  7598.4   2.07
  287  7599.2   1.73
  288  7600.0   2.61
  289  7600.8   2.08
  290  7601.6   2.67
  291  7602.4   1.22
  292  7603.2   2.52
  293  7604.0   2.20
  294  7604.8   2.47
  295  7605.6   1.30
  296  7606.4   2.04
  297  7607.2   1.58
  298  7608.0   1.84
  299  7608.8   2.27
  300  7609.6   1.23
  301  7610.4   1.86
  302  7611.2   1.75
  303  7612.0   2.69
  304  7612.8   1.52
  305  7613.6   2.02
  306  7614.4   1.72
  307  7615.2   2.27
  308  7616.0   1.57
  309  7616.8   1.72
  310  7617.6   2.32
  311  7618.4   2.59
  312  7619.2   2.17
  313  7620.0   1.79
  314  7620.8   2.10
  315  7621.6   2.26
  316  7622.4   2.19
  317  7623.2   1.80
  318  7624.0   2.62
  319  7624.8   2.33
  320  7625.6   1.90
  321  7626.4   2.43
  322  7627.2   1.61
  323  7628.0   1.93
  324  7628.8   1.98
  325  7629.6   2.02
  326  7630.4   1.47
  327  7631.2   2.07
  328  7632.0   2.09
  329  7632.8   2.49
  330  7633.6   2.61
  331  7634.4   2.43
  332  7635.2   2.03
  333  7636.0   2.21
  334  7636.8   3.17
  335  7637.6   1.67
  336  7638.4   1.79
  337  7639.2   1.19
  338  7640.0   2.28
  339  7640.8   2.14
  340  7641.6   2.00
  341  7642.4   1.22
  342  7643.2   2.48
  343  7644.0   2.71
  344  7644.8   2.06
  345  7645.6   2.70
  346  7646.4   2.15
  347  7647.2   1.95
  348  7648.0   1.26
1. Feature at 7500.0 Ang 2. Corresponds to [N II] 6583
